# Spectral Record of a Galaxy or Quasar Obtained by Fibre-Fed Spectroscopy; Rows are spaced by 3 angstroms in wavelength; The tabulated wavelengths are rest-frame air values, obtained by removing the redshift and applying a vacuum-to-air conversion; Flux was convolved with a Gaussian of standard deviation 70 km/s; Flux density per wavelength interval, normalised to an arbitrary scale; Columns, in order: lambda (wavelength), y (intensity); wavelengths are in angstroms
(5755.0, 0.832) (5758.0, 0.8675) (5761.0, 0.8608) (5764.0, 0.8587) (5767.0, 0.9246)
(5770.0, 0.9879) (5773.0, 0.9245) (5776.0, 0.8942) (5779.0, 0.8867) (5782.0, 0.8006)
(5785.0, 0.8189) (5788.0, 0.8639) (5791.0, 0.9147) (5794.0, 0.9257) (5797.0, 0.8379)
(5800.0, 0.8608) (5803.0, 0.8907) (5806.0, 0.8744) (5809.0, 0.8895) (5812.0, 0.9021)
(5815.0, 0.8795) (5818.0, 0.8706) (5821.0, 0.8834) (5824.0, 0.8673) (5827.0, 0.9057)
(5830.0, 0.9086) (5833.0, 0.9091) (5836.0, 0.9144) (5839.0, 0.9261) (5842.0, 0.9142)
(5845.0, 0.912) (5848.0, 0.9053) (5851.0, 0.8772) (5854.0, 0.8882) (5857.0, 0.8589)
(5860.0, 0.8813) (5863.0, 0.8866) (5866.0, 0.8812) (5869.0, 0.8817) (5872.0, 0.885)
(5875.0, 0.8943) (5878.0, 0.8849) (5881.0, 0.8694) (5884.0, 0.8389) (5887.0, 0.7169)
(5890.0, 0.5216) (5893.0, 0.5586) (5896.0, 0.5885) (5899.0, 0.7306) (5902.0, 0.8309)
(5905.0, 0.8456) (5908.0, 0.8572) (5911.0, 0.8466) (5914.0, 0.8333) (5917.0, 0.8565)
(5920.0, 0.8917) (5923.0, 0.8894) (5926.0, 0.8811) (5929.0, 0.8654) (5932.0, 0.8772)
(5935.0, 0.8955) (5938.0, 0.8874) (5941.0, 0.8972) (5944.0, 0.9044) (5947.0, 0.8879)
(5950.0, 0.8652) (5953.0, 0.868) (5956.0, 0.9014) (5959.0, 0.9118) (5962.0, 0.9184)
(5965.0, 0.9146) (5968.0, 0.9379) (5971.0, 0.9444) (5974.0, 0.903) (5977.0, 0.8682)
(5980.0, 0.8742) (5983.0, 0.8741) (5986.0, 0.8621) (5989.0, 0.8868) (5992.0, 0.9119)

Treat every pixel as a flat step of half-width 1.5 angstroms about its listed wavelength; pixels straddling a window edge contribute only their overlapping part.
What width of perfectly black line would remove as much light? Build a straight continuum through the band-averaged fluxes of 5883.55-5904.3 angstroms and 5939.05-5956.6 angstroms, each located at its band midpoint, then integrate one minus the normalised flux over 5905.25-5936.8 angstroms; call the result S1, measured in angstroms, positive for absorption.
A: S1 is -3.4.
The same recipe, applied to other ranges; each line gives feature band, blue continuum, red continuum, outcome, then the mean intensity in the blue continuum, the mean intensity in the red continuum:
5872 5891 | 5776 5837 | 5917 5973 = 1.84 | 0.88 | 0.896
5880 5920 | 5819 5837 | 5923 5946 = 5.64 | 0.897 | 0.887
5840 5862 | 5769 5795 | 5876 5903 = -2.98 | 0.888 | 0.728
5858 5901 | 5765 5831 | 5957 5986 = 5.08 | 0.887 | 0.903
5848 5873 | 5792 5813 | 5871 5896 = -2.77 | 0.883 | 0.758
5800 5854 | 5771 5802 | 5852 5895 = -3.03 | 0.875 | 0.816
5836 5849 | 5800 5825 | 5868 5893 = -1.10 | 0.881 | 0.795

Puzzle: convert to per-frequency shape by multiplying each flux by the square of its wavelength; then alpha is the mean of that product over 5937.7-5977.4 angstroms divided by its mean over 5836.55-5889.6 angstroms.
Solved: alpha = 1.07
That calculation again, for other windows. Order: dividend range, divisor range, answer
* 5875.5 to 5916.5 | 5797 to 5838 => 0.89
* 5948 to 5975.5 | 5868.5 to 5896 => 1.21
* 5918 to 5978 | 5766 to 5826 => 1.07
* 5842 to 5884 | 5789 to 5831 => 1.02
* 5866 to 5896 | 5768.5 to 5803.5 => 0.91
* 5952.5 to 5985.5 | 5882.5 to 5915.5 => 1.24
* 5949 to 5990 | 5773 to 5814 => 1.09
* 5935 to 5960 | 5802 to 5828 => 1.05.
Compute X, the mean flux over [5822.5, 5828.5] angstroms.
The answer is 0.886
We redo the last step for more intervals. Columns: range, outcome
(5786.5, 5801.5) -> 0.881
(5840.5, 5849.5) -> 0.91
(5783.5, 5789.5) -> 0.841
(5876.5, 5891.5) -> 0.766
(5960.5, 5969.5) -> 0.924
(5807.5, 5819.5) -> 0.885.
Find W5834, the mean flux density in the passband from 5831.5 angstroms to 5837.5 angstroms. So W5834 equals 0.912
